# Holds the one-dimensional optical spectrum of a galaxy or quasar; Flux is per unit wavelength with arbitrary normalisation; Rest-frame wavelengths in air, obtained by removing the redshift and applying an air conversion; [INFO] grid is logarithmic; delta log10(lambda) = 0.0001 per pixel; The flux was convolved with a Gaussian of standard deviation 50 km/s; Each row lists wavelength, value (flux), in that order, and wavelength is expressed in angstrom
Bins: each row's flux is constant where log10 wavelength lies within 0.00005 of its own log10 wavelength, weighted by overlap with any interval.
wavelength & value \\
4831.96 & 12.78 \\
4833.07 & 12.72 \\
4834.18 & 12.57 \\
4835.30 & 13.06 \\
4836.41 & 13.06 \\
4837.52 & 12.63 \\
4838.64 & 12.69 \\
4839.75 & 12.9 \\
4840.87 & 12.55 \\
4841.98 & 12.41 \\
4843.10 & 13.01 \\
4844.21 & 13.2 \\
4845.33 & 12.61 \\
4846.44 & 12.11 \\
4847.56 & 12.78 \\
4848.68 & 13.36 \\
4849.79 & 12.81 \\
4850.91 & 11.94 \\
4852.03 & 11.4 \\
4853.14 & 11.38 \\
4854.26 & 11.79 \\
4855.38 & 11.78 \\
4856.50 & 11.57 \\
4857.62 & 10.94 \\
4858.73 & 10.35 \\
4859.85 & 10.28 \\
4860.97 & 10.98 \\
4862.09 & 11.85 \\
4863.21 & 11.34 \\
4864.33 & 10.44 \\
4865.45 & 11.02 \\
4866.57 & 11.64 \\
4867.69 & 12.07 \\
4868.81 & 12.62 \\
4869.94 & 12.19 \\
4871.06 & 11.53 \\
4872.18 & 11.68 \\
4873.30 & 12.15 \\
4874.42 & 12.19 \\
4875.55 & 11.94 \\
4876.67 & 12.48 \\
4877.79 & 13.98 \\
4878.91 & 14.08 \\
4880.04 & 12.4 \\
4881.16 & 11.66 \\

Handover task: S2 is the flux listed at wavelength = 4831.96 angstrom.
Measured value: 12.78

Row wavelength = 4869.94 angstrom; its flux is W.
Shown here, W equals 12.19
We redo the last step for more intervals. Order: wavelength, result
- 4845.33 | 12.61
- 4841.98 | 12.41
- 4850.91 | 11.94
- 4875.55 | 11.94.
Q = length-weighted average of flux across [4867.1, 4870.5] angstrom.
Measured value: 12.3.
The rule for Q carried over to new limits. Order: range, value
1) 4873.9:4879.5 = 12.9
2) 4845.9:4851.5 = 12.6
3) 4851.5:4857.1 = 11.6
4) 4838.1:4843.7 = 12.7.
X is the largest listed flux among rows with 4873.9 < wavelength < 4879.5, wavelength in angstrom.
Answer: 14.08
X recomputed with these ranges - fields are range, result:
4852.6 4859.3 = 11.79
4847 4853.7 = 13.36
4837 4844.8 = 13.2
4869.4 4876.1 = 12.19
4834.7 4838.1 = 13.06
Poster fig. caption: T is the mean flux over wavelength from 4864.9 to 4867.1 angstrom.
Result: 11.3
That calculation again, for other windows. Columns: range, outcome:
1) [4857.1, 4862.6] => 10.9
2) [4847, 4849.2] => 13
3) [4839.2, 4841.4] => 12.7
